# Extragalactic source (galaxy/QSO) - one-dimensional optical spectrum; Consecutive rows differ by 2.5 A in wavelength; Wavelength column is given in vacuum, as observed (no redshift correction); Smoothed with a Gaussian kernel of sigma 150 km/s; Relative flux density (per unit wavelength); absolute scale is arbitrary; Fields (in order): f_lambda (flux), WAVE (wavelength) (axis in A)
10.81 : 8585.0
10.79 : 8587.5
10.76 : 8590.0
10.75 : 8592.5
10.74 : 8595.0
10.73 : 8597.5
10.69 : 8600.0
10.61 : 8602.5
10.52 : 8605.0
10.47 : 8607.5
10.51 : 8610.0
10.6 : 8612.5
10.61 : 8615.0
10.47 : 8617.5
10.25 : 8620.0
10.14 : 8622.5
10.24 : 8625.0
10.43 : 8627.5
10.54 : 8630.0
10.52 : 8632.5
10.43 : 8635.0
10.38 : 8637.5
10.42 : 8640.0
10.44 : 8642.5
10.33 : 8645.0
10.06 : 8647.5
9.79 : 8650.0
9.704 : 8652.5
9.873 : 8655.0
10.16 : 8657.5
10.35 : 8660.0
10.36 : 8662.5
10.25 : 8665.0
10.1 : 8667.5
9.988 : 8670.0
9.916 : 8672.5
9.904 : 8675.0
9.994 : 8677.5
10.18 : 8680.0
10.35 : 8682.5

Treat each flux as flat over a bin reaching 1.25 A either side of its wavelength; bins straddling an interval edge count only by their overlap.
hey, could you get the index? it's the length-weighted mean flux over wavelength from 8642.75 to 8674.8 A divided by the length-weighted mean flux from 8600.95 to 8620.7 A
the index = 1.0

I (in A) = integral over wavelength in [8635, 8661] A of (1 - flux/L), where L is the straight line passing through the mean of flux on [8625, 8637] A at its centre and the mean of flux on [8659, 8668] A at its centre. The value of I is 0.49 A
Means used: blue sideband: 10.4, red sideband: 10.3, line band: 10.2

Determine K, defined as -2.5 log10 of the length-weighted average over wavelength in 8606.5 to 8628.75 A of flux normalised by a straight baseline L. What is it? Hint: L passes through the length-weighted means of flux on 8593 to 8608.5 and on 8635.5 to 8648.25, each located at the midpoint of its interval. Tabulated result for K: 0.01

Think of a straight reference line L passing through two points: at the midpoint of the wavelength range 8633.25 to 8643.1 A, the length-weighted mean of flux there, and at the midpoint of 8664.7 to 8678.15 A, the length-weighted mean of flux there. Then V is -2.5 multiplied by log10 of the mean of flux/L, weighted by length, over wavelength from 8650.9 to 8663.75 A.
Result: 0.01 mag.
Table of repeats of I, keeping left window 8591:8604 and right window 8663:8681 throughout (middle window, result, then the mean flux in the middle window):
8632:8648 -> -0.06 A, 10.4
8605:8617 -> 0.05 A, 10.5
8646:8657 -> 0.37 A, 9.89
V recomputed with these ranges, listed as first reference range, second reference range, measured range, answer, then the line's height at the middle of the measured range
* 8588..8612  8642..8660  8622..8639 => -0.01 mag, 10.3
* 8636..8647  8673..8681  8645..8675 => 0.01 mag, 10.2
